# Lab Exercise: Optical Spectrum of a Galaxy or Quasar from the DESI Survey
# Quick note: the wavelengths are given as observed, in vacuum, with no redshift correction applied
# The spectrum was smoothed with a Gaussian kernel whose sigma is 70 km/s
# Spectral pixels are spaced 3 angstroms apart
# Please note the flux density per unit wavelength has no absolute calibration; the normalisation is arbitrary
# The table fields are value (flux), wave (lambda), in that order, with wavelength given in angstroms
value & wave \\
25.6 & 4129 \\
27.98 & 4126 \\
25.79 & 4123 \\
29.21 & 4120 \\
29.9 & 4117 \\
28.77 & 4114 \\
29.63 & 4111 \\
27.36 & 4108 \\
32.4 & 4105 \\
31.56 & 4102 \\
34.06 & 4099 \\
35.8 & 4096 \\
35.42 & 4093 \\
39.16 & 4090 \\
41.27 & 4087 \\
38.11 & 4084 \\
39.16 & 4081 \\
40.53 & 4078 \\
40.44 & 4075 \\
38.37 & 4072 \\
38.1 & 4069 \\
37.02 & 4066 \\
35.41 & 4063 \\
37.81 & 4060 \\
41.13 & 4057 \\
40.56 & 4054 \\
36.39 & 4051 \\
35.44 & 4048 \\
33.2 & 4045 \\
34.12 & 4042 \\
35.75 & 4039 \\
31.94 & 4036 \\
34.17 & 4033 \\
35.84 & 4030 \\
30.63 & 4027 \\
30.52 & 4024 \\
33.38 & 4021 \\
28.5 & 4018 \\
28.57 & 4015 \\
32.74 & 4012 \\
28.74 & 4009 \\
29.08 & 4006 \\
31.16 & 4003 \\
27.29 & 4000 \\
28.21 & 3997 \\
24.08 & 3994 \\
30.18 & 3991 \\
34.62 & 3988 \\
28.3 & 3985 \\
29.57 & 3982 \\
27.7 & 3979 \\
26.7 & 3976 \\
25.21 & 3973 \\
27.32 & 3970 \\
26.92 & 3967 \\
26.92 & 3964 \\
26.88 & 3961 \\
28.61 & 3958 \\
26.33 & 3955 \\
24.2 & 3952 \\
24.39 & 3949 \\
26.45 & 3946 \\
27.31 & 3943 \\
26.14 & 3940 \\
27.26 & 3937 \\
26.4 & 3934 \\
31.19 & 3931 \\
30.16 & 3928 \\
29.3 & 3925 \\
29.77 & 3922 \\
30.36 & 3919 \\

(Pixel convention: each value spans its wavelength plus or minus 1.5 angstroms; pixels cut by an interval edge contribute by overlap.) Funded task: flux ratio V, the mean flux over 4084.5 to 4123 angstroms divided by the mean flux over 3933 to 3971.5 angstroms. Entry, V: 1.2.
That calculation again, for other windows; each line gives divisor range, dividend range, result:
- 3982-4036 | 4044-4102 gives 1.24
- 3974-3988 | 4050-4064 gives 1.34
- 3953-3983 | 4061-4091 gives 1.43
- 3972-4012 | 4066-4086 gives 1.36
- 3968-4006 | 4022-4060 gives 1.24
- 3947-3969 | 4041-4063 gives 1.40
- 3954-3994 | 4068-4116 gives 1.27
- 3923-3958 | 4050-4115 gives 1.33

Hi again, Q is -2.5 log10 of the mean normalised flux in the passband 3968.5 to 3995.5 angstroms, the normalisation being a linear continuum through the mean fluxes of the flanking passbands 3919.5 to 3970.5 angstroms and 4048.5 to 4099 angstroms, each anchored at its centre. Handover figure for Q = 0.087 mag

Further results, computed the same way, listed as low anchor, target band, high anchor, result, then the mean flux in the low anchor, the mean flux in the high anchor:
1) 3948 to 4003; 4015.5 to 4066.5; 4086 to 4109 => -0.11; 27.5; 34.6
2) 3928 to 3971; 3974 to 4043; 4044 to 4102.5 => 0.06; 27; 37.6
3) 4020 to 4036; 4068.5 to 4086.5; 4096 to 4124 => -0.25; 32.8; 30.2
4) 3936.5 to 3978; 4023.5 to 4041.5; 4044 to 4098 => 0.02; 26.5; 38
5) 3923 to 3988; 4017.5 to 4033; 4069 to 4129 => -0.06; 27.5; 33.8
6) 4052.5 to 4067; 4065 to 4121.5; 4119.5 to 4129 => -0.08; 38.4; 27.2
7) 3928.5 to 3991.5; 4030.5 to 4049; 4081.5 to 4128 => -0.13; 27.6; 32.5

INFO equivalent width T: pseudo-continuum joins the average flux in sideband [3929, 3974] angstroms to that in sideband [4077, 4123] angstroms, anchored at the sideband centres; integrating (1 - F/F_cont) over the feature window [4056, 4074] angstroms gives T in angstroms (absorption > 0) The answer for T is -3.24 angstroms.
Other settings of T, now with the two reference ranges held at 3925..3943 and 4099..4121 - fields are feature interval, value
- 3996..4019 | -0.23 angstroms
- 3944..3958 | 1.31 angstroms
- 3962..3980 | 1.17 angstroms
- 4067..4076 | -2.74 angstroms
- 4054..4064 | -3.05 angstroms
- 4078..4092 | -4.47 angstroms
